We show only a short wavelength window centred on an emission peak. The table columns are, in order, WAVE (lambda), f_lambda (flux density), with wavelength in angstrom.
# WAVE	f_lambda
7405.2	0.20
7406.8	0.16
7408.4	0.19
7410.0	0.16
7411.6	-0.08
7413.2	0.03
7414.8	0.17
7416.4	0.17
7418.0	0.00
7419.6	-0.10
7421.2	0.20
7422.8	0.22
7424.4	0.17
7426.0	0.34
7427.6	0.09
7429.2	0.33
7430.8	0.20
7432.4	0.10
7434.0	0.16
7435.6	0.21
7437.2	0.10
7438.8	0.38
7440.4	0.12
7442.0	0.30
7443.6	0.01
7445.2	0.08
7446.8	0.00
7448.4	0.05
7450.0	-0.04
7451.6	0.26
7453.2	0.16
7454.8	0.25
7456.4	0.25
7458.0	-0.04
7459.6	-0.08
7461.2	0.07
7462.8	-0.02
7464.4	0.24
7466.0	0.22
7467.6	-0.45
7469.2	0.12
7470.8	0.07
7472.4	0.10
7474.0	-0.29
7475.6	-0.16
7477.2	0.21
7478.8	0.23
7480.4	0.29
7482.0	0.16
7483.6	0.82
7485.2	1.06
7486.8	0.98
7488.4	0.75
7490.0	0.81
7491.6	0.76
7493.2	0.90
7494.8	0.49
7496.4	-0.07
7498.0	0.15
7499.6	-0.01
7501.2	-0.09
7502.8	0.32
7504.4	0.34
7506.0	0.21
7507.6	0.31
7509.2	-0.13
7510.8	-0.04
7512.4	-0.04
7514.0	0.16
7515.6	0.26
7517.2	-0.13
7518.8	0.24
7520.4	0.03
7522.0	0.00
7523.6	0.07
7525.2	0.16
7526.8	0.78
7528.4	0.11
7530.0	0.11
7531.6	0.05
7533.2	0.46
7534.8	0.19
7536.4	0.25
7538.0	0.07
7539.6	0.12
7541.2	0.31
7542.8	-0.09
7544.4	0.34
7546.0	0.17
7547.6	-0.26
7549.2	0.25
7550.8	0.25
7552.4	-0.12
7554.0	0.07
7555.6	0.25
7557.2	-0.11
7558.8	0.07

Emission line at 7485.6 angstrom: [O II] 3727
